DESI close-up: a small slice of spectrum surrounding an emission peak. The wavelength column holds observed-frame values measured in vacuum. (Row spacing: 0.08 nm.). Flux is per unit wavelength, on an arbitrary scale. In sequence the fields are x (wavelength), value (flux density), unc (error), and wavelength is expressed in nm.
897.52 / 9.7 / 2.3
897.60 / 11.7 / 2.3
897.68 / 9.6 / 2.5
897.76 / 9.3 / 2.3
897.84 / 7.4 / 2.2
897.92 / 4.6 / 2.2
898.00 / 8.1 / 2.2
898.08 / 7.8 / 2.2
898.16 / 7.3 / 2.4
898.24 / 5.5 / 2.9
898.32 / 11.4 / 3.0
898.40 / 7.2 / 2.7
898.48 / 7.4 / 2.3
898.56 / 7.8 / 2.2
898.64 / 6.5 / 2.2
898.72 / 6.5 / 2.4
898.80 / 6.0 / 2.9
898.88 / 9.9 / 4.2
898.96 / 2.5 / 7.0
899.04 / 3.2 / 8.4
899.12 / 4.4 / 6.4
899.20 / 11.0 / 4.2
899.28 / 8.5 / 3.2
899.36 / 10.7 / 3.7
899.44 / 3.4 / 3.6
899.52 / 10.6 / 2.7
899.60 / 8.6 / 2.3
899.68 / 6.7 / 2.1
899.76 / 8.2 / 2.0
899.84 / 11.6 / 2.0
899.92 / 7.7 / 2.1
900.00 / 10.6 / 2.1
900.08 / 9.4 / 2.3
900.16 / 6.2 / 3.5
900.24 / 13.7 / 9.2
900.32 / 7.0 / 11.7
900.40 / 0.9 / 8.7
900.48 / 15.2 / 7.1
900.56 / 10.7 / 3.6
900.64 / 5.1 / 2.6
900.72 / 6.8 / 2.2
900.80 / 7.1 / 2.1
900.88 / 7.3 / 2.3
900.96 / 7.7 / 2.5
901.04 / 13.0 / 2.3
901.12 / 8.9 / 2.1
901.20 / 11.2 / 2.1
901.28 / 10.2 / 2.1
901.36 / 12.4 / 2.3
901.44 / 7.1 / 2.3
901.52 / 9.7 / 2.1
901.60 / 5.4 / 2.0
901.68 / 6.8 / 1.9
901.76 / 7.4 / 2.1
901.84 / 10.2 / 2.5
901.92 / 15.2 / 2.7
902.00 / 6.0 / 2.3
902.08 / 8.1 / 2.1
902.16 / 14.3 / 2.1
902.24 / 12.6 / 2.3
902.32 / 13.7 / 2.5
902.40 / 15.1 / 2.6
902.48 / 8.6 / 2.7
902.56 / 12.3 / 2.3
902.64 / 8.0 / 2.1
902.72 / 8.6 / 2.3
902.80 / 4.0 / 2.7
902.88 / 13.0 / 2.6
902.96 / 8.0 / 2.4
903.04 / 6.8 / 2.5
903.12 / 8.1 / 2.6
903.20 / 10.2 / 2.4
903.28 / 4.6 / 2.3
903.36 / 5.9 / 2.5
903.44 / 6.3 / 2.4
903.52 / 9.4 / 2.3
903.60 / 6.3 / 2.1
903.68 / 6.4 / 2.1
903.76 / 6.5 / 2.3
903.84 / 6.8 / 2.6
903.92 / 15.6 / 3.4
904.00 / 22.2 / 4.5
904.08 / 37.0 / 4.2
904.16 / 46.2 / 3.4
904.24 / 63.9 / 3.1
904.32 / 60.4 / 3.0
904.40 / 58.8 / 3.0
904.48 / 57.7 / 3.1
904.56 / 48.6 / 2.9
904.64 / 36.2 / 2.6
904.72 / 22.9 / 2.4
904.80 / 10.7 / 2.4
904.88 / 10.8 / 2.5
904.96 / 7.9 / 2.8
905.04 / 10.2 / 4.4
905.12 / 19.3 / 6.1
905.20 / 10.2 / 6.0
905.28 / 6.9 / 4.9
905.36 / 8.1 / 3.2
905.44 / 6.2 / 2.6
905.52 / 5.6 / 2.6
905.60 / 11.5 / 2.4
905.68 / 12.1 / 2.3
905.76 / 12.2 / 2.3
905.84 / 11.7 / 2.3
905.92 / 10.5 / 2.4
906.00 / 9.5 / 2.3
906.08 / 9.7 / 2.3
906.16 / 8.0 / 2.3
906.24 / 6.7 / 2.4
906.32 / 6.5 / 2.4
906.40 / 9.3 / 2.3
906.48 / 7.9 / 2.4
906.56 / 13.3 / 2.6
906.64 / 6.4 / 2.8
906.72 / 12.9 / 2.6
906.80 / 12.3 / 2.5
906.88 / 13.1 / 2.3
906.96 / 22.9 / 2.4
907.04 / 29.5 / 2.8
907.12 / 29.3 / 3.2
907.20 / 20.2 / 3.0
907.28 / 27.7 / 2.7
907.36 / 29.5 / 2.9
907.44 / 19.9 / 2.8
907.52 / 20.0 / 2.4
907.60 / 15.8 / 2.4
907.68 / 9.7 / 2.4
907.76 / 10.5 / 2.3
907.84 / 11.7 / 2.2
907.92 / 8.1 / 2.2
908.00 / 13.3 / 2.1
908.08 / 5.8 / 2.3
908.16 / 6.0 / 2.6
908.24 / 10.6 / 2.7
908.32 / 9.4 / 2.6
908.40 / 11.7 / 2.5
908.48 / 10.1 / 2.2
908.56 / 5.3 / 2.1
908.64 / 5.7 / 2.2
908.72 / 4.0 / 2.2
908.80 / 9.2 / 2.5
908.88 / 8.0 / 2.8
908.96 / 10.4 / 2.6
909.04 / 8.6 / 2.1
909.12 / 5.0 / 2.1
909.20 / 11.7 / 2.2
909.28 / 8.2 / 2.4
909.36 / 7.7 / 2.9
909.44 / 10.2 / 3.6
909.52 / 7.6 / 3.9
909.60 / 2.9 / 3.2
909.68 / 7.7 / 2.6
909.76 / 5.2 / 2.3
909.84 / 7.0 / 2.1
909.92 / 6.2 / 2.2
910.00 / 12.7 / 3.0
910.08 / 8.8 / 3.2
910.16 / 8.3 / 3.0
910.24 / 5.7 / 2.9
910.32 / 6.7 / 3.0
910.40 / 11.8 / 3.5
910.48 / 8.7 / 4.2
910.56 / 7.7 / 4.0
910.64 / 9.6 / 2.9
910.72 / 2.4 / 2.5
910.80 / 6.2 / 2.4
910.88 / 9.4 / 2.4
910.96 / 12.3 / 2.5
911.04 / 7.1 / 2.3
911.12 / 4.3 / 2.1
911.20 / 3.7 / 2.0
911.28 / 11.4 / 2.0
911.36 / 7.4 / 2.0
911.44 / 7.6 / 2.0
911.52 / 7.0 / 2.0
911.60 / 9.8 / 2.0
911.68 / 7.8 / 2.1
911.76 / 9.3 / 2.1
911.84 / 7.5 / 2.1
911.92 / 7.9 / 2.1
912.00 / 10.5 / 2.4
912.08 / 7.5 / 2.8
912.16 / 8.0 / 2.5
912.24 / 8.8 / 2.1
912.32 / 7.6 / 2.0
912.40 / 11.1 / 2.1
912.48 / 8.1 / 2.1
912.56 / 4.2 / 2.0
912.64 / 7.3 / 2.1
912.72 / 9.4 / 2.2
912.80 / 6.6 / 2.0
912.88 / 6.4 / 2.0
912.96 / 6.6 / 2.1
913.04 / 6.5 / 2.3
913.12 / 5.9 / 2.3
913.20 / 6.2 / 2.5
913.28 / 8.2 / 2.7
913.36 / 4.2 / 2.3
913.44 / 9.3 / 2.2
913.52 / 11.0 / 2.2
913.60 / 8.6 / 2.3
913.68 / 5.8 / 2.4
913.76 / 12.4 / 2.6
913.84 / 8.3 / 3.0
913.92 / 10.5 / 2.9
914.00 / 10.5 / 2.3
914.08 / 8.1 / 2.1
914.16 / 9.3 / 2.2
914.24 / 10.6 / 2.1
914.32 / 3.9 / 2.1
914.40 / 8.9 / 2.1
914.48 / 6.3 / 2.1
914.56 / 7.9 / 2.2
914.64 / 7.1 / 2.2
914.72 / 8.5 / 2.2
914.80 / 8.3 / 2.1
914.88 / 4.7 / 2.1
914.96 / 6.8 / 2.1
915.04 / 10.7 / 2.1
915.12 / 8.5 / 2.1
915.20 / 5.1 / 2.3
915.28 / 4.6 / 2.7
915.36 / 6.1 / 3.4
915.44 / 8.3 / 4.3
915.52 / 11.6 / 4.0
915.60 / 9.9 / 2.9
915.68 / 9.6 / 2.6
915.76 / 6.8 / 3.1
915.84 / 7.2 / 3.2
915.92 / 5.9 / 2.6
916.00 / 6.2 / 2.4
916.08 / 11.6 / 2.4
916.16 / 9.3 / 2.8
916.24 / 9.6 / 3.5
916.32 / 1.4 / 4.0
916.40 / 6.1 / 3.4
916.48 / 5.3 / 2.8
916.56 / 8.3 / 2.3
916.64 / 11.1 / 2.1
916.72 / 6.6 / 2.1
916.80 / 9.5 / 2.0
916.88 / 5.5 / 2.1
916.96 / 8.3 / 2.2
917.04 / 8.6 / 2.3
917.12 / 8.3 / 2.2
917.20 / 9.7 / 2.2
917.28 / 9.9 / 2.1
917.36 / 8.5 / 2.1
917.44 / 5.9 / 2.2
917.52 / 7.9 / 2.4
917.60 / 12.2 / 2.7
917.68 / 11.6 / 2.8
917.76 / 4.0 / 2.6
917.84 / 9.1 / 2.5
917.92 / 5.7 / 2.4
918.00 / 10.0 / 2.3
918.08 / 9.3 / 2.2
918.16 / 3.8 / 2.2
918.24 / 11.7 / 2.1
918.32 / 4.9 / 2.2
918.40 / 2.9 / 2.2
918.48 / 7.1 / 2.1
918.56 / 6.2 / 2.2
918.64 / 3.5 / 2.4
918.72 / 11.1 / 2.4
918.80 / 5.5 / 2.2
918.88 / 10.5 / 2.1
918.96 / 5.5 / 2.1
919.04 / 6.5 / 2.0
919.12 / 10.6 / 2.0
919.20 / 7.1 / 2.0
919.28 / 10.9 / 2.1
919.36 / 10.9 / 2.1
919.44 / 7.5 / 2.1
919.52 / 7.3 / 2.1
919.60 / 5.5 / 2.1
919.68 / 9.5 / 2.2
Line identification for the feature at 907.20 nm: [N II]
